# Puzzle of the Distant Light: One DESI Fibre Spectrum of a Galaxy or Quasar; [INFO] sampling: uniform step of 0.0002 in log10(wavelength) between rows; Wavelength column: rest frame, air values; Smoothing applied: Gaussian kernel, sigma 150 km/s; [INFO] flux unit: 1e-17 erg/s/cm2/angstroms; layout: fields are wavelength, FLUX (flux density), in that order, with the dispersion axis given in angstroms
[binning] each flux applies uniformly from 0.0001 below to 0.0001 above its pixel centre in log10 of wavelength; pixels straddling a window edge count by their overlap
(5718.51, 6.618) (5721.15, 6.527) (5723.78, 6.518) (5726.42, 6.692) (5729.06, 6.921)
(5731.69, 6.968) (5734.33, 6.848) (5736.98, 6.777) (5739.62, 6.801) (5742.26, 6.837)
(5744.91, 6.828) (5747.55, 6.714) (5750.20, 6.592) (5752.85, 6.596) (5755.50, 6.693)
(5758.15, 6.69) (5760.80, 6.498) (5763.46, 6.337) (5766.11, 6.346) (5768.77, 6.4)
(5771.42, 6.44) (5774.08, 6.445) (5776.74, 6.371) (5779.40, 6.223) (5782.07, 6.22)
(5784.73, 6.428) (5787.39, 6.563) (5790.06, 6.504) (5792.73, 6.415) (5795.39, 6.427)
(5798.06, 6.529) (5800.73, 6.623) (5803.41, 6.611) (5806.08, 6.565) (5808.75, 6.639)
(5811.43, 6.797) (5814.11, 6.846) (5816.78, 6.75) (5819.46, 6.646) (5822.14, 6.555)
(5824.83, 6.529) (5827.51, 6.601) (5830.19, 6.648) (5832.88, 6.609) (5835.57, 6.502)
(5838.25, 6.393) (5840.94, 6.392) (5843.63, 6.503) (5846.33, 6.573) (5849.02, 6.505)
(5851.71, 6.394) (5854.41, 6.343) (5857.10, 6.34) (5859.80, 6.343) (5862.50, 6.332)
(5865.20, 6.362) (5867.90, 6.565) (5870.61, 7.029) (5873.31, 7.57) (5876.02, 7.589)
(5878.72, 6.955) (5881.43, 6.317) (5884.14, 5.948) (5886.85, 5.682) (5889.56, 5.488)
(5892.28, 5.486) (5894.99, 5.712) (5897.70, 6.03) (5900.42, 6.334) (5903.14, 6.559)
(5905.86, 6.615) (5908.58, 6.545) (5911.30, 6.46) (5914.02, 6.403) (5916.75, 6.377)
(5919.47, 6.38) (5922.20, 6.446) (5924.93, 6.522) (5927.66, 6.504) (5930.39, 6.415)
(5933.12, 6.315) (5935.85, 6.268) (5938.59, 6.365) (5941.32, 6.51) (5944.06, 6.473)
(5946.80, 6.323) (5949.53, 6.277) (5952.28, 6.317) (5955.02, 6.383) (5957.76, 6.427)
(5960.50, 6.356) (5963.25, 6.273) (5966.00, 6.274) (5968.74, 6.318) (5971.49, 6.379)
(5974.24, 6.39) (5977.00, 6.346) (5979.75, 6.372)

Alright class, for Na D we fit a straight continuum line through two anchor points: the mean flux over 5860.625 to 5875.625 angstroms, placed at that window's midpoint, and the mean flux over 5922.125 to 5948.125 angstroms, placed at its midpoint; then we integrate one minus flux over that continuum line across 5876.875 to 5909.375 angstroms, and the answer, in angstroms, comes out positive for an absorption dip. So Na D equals 2.5 angstroms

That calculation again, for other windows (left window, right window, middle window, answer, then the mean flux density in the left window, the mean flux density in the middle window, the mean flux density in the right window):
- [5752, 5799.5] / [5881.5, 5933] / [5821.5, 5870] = -1.1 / 6.45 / 6.48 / 6.22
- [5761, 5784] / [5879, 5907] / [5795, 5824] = -1.8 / 6.36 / 6.64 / 6.05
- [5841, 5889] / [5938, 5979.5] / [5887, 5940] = 1.5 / 6.53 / 6.26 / 6.36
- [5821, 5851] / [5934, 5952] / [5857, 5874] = -0.4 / 6.52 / 6.63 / 6.36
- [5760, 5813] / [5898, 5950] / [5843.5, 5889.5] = -0.6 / 6.47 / 6.52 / 6.42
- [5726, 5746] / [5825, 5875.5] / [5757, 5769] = 0.6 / 6.84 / 6.45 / 6.57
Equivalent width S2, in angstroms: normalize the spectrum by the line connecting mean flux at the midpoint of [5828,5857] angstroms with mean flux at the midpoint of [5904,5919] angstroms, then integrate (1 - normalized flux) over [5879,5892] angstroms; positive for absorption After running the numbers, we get 1.1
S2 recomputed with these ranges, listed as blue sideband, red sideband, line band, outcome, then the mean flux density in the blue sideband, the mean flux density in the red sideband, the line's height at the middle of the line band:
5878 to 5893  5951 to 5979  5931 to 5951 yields -0.43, 5.96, 6.35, 6.23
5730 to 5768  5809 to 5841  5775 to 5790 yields 0.62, 6.68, 6.62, 6.65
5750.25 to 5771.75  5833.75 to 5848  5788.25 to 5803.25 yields -0.03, 6.51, 6.48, 6.5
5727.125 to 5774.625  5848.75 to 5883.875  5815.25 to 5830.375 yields 0.07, 6.66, 6.65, 6.65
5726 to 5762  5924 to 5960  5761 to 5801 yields 1.60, 6.75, 6.39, 6.68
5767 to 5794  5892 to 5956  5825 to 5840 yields -0.39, 6.4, 6.35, 6.38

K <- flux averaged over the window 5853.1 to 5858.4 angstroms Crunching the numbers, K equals 6.35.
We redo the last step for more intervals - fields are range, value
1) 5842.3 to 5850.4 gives 6.53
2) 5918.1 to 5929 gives 6.46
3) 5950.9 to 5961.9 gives 6.37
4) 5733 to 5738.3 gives 6.8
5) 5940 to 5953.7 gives 6.38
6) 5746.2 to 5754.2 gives 6.64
